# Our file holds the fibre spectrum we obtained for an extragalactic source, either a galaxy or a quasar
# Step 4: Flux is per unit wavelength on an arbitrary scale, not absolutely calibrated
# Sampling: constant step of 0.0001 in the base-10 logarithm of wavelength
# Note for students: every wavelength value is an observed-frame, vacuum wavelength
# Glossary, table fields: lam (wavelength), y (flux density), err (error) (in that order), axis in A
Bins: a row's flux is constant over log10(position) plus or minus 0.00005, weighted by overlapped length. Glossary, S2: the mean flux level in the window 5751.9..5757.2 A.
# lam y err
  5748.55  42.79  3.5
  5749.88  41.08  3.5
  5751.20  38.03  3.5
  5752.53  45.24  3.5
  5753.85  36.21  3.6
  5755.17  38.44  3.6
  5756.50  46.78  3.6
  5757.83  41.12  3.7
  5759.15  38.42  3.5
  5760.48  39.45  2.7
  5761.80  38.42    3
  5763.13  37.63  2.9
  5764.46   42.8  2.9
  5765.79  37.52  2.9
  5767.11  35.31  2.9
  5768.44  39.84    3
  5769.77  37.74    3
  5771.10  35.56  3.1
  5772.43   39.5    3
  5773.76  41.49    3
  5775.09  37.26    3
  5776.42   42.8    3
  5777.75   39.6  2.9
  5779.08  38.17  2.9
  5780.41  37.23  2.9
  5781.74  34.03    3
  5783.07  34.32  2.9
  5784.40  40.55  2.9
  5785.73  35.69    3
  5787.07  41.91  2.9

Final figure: 41.6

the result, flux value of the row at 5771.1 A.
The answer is 35.56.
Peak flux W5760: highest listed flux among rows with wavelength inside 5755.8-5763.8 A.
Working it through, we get 46.78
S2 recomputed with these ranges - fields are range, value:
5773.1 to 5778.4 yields 40.3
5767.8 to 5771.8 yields 37.7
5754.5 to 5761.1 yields 40.8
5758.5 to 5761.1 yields 38.9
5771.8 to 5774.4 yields 40.5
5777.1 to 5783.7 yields 36.7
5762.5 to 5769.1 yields 38.6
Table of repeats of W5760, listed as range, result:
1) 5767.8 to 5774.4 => 41.49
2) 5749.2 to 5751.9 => 41.08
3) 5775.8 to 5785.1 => 42.8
